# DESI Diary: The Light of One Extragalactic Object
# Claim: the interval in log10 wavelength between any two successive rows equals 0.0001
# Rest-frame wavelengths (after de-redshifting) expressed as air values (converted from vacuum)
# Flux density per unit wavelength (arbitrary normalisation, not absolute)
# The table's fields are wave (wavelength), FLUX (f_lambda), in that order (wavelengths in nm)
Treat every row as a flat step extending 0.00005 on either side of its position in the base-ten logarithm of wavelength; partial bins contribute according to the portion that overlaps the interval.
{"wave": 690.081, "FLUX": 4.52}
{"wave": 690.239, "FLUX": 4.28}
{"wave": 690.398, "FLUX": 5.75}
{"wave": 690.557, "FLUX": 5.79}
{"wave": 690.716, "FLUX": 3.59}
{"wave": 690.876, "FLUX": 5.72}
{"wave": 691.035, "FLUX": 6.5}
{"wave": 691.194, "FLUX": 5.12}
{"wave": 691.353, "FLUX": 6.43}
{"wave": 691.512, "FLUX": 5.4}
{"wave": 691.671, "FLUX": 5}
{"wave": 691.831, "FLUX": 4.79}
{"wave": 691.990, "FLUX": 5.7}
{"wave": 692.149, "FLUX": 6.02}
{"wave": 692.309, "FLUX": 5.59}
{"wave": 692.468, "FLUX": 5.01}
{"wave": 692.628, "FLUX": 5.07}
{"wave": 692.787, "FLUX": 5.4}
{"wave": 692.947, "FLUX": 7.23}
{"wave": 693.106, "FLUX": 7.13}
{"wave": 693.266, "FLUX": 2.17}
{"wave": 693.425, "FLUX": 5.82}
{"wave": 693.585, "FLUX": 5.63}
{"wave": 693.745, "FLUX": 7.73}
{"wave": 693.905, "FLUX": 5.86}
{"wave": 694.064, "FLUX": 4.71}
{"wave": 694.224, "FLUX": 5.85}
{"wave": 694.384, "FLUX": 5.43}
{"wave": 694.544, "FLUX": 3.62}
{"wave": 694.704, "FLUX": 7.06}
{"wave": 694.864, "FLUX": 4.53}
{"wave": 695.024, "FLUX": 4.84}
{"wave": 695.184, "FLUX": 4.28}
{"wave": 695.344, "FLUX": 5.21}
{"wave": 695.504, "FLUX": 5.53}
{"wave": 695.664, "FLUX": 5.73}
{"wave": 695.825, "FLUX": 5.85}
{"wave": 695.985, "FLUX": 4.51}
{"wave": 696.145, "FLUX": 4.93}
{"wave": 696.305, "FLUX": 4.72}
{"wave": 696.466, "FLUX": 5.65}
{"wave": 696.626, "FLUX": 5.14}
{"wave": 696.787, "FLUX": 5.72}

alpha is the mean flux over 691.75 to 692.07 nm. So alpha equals 5.25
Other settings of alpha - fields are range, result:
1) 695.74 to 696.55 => 5.13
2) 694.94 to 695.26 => 4.56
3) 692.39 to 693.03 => 5.69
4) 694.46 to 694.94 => 5.08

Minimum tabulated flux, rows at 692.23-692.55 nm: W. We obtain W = 5.01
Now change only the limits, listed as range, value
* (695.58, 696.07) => 4.51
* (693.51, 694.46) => 4.71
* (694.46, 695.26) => 3.62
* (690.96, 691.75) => 5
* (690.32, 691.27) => 3.59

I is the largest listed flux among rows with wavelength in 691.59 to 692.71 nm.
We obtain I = 6.02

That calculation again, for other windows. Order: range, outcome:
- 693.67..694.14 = 7.73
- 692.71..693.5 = 7.23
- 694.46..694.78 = 7.06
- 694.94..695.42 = 5.21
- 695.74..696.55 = 5.85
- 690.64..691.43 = 6.5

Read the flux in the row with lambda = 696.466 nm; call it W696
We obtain 5.65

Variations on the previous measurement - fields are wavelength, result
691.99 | 5.7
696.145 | 4.93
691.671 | 5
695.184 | 4.28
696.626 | 5.14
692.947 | 7.23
